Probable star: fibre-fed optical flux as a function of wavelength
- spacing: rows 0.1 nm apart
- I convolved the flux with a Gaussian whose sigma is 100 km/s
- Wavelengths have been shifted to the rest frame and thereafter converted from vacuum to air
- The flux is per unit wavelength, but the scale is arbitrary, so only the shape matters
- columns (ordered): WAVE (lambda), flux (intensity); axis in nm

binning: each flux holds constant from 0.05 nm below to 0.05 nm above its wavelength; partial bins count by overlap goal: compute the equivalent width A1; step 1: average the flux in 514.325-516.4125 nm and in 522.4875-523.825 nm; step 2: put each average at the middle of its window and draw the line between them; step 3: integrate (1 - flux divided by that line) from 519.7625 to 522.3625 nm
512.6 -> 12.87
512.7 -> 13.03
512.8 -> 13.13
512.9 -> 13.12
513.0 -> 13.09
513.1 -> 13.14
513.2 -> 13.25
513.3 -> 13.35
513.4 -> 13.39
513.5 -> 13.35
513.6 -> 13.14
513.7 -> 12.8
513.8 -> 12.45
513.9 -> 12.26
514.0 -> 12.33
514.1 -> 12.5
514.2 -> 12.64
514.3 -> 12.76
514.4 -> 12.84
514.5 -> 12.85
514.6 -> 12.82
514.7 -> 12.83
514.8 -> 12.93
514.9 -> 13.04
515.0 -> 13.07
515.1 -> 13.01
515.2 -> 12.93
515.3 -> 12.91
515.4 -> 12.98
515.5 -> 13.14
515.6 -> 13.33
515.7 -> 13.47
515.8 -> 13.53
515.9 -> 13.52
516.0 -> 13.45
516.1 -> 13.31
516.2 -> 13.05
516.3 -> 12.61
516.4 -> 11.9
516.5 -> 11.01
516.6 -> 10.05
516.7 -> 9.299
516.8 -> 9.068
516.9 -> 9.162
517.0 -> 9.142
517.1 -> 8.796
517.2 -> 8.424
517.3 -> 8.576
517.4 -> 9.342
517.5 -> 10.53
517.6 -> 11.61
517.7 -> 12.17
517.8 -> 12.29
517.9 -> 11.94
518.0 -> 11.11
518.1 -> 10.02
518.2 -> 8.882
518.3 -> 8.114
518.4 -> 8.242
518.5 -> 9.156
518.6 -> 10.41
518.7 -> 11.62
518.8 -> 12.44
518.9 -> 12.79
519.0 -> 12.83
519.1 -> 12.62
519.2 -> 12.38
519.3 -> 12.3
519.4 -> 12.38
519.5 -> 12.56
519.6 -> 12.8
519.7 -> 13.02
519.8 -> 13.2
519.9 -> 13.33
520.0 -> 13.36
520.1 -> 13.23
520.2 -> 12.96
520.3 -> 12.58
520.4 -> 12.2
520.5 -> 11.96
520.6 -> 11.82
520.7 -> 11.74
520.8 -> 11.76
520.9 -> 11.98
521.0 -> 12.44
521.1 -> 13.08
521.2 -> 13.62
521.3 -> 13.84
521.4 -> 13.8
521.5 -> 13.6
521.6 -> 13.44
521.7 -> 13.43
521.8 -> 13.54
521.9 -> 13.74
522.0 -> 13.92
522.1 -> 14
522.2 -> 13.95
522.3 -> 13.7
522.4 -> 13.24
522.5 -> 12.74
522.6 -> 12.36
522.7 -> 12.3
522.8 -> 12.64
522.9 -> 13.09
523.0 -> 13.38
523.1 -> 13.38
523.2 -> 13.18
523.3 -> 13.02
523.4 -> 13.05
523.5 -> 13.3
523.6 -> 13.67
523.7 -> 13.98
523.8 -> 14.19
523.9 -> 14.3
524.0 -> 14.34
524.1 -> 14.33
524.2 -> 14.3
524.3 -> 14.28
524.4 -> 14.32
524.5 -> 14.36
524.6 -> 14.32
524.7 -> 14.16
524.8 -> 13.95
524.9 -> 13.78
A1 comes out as 0.008 nm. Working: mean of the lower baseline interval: 13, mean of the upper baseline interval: 13.2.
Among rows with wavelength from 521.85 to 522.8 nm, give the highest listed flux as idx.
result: 14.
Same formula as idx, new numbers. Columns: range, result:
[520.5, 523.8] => 14.19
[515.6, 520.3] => 13.53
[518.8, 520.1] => 13.36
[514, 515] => 13.07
